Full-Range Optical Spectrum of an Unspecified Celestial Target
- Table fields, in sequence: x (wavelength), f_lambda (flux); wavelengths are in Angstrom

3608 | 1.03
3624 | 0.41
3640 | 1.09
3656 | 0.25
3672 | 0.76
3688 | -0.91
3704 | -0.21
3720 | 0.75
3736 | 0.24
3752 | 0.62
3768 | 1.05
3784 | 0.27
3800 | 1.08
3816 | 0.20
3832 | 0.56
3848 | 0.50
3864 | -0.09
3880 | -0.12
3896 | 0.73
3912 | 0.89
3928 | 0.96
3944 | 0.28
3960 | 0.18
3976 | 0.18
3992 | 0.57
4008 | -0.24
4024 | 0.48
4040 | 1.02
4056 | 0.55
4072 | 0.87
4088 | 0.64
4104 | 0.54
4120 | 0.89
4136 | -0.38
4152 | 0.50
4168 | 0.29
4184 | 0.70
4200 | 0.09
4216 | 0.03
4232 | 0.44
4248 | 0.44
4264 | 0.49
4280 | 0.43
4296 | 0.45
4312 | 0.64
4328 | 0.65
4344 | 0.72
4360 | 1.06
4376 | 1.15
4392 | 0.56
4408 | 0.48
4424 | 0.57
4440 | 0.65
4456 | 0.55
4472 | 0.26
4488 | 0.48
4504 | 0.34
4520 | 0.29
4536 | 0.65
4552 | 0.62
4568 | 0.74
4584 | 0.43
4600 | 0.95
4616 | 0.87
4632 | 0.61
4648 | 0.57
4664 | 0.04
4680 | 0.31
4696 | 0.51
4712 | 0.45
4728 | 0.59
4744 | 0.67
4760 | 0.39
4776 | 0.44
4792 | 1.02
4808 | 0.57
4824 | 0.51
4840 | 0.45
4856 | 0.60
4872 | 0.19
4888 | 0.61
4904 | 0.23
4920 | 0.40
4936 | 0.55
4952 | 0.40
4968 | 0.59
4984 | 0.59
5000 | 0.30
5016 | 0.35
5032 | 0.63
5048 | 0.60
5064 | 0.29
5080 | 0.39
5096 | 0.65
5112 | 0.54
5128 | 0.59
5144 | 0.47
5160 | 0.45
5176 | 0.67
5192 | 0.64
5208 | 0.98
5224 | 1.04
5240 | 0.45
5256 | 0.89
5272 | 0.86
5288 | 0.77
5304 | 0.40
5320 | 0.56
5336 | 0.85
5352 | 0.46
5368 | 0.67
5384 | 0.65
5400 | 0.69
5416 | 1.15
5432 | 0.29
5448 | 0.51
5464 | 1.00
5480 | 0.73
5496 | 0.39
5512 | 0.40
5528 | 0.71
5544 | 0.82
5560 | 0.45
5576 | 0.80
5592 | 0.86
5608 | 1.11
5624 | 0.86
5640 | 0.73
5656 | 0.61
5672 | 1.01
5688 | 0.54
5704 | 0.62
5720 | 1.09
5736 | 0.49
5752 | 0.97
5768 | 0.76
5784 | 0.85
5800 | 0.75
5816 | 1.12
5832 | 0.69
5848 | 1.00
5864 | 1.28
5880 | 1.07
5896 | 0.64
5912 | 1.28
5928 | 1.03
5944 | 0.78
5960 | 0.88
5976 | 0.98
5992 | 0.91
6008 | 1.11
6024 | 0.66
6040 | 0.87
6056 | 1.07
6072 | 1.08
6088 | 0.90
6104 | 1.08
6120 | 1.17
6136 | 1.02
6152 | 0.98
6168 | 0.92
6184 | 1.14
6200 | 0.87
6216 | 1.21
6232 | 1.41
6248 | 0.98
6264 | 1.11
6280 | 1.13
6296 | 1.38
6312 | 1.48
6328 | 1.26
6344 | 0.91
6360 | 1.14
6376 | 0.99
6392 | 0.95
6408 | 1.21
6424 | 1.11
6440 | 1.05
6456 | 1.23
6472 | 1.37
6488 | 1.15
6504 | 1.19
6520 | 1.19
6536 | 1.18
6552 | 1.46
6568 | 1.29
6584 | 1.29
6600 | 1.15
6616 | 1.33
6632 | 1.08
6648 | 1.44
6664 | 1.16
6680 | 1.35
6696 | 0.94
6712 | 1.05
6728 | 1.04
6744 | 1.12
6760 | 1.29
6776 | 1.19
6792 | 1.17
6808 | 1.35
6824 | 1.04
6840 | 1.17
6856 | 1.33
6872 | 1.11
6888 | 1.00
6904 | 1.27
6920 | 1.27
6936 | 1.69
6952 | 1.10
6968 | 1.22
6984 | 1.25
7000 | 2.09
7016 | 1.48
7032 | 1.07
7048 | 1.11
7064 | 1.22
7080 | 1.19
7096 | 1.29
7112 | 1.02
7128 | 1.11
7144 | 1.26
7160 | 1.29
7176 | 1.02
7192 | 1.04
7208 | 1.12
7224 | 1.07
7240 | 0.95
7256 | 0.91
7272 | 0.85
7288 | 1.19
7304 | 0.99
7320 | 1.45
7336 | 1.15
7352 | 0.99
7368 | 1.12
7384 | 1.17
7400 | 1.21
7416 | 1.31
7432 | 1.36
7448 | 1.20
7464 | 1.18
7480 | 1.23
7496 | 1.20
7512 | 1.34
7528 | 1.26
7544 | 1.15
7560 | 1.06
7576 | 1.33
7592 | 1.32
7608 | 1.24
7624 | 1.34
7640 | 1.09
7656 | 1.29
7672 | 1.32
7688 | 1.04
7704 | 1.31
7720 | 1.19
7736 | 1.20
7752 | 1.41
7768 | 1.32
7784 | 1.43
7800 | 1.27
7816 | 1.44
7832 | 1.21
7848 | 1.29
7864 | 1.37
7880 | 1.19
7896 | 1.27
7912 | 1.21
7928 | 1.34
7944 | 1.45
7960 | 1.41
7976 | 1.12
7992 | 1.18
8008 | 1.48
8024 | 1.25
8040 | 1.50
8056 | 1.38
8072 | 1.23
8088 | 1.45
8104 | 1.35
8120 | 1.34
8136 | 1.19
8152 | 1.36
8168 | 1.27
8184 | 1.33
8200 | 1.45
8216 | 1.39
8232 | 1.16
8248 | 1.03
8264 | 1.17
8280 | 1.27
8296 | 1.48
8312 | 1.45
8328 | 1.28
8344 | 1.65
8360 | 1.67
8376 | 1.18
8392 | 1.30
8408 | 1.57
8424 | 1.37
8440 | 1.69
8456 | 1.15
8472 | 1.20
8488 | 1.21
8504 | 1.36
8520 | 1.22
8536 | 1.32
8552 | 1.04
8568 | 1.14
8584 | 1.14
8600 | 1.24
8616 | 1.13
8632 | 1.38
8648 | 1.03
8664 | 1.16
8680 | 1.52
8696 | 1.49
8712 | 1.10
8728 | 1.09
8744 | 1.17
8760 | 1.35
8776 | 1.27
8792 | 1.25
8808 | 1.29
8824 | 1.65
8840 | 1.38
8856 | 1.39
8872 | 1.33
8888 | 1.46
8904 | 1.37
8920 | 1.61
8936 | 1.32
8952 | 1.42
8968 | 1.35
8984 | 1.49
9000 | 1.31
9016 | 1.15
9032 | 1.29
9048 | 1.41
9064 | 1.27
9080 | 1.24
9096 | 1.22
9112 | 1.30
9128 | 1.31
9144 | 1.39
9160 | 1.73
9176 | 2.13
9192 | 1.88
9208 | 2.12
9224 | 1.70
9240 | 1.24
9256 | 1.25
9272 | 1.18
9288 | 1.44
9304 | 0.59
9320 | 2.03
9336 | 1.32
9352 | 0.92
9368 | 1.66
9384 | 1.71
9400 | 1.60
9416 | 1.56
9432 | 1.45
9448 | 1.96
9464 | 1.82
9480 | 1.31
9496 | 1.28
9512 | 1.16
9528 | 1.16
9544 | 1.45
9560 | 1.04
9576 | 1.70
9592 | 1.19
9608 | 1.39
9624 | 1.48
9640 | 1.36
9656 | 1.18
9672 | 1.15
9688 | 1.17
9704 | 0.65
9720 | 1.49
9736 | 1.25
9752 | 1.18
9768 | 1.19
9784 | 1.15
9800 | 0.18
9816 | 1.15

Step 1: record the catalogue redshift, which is 0.398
